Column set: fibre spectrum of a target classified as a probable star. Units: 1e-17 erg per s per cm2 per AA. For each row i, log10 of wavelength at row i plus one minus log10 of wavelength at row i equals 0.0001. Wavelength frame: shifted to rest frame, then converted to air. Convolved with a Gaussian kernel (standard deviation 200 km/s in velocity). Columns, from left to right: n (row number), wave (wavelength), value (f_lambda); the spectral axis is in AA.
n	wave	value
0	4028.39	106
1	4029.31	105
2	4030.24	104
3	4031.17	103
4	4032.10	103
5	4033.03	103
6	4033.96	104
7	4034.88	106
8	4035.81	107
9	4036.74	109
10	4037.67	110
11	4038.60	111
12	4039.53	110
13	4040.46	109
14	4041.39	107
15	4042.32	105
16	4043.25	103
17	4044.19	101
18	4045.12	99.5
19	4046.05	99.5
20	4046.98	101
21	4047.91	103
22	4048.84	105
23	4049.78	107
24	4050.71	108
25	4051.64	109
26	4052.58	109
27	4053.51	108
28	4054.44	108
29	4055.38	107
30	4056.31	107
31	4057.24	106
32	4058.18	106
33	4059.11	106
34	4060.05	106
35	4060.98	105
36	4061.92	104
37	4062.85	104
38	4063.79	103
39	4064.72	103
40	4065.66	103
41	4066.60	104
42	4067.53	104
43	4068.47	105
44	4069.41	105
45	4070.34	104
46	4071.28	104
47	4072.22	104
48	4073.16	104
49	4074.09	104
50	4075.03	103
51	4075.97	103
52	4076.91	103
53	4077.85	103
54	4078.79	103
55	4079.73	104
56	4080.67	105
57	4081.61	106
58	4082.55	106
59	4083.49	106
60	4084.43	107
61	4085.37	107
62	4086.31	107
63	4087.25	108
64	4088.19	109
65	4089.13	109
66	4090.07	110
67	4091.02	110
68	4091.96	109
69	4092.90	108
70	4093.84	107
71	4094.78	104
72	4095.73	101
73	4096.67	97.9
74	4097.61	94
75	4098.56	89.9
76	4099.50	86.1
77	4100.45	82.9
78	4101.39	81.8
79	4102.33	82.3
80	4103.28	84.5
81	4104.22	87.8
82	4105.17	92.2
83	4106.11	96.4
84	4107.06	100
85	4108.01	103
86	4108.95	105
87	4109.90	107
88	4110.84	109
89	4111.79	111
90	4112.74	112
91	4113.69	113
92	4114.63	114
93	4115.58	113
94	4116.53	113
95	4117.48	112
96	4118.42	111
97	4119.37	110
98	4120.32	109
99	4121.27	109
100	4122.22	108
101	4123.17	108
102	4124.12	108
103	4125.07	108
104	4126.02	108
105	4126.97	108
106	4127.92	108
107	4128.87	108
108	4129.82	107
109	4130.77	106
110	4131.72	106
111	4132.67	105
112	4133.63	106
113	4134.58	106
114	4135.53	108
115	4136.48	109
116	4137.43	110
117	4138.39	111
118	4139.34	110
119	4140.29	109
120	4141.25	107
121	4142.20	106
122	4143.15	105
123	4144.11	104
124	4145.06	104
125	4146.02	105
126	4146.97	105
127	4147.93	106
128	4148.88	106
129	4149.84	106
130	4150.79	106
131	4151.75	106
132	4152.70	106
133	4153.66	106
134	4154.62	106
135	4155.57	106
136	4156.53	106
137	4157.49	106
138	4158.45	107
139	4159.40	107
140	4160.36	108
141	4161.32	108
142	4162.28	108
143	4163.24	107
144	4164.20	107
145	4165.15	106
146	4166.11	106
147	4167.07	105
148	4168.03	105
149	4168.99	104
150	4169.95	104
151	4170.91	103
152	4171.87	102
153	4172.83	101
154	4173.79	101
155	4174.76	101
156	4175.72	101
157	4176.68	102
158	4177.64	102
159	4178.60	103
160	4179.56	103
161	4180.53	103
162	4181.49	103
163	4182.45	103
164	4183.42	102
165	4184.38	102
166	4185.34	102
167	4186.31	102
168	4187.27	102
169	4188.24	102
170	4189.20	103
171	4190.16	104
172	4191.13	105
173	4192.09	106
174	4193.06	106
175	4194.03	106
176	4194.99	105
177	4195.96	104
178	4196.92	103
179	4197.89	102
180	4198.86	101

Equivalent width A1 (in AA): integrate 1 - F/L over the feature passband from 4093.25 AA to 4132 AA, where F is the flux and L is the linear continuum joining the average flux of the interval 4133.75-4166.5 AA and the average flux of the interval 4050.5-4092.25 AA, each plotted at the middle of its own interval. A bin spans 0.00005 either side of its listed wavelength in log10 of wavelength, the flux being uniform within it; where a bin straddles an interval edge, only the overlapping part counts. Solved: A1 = 1.19 AA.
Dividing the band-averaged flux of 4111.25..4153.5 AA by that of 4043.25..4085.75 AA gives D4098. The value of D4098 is 1.0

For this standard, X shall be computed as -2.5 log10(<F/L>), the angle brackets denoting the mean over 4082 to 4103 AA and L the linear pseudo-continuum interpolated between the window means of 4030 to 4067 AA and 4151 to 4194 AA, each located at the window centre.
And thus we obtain 0.04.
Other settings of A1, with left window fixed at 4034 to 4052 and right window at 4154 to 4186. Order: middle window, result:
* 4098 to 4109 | 1.5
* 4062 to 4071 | 0.1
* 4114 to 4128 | -0.7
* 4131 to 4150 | -0.4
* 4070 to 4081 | 0.2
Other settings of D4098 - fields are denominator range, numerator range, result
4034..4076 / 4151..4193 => 0.99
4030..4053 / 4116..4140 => 1.03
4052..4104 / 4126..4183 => 1.03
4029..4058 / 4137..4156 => 1.01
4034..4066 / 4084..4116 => 0.96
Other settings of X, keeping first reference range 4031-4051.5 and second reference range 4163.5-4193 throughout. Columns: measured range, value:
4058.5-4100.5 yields 0.01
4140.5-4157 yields -0.02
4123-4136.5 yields -0.03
